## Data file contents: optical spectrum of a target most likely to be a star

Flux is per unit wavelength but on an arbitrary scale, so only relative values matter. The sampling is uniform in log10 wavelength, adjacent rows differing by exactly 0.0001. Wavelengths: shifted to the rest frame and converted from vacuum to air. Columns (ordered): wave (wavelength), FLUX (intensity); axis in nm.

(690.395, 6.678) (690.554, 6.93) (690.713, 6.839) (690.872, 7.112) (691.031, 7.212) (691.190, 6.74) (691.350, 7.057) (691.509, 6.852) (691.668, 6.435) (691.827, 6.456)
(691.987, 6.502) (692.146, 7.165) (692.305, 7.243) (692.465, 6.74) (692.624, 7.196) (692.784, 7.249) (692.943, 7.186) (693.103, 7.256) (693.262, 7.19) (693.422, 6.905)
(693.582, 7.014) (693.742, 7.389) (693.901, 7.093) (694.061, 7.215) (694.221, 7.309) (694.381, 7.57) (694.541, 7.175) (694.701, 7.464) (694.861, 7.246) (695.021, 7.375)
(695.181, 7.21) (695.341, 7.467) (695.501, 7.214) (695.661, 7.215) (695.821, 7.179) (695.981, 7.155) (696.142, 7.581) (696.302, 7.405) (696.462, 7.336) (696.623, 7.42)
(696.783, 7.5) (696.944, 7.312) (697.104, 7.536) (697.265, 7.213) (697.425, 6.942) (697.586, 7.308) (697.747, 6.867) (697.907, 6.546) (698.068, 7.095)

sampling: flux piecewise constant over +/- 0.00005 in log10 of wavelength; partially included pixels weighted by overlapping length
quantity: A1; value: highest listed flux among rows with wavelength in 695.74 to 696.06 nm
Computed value 7.179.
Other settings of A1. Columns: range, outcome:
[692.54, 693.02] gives 7.249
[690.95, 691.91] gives 7.212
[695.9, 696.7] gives 7.581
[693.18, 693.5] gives 7.19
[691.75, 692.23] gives 7.165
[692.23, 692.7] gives 7.243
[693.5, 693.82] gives 7.389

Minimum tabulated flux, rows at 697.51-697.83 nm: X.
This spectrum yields 6.867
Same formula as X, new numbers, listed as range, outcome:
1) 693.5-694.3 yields 7.014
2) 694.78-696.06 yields 7.155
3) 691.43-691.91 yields 6.435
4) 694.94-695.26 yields 7.21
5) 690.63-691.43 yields 6.74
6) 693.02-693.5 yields 6.905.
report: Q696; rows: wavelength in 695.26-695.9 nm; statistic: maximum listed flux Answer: 7.467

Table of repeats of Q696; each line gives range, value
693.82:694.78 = 7.57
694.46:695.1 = 7.464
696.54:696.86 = 7.5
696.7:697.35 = 7.536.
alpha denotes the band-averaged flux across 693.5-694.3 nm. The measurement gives 7.2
